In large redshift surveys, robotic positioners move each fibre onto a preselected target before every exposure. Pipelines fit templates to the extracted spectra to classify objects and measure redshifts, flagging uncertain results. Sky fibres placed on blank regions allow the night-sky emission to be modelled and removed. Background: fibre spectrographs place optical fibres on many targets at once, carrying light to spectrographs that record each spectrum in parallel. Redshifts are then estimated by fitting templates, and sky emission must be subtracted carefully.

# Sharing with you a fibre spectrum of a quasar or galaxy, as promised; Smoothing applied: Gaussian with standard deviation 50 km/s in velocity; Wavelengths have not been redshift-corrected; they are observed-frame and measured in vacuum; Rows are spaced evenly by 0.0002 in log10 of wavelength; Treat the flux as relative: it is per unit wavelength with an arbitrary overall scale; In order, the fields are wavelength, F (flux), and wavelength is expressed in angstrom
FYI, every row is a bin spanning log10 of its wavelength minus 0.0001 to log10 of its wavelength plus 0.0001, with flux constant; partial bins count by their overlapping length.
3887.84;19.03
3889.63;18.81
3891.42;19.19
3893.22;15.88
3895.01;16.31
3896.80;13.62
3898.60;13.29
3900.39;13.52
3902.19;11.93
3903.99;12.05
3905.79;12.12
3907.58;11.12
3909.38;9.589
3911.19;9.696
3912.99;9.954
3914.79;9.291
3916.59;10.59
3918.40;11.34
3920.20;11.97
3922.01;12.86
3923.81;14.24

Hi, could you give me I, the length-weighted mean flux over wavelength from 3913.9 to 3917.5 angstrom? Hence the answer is 9.94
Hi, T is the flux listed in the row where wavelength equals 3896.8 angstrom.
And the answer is 13.62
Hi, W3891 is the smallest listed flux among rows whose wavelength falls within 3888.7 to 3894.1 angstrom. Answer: 15.88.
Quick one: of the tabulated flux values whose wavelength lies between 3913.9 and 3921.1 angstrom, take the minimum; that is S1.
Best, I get 9.291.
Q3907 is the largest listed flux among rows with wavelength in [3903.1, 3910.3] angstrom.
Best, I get 12.12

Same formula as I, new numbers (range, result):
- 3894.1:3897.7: 15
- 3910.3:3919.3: 10.2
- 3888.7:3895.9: 17.6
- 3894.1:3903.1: 13.7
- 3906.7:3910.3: 10.3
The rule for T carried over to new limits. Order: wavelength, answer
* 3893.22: 15.88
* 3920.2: 11.97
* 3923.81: 14.24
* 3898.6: 13.29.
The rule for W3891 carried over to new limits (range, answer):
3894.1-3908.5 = 11.12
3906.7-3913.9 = 9.589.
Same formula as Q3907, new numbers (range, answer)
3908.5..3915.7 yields 9.954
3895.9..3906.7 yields 13.62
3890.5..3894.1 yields 19.19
